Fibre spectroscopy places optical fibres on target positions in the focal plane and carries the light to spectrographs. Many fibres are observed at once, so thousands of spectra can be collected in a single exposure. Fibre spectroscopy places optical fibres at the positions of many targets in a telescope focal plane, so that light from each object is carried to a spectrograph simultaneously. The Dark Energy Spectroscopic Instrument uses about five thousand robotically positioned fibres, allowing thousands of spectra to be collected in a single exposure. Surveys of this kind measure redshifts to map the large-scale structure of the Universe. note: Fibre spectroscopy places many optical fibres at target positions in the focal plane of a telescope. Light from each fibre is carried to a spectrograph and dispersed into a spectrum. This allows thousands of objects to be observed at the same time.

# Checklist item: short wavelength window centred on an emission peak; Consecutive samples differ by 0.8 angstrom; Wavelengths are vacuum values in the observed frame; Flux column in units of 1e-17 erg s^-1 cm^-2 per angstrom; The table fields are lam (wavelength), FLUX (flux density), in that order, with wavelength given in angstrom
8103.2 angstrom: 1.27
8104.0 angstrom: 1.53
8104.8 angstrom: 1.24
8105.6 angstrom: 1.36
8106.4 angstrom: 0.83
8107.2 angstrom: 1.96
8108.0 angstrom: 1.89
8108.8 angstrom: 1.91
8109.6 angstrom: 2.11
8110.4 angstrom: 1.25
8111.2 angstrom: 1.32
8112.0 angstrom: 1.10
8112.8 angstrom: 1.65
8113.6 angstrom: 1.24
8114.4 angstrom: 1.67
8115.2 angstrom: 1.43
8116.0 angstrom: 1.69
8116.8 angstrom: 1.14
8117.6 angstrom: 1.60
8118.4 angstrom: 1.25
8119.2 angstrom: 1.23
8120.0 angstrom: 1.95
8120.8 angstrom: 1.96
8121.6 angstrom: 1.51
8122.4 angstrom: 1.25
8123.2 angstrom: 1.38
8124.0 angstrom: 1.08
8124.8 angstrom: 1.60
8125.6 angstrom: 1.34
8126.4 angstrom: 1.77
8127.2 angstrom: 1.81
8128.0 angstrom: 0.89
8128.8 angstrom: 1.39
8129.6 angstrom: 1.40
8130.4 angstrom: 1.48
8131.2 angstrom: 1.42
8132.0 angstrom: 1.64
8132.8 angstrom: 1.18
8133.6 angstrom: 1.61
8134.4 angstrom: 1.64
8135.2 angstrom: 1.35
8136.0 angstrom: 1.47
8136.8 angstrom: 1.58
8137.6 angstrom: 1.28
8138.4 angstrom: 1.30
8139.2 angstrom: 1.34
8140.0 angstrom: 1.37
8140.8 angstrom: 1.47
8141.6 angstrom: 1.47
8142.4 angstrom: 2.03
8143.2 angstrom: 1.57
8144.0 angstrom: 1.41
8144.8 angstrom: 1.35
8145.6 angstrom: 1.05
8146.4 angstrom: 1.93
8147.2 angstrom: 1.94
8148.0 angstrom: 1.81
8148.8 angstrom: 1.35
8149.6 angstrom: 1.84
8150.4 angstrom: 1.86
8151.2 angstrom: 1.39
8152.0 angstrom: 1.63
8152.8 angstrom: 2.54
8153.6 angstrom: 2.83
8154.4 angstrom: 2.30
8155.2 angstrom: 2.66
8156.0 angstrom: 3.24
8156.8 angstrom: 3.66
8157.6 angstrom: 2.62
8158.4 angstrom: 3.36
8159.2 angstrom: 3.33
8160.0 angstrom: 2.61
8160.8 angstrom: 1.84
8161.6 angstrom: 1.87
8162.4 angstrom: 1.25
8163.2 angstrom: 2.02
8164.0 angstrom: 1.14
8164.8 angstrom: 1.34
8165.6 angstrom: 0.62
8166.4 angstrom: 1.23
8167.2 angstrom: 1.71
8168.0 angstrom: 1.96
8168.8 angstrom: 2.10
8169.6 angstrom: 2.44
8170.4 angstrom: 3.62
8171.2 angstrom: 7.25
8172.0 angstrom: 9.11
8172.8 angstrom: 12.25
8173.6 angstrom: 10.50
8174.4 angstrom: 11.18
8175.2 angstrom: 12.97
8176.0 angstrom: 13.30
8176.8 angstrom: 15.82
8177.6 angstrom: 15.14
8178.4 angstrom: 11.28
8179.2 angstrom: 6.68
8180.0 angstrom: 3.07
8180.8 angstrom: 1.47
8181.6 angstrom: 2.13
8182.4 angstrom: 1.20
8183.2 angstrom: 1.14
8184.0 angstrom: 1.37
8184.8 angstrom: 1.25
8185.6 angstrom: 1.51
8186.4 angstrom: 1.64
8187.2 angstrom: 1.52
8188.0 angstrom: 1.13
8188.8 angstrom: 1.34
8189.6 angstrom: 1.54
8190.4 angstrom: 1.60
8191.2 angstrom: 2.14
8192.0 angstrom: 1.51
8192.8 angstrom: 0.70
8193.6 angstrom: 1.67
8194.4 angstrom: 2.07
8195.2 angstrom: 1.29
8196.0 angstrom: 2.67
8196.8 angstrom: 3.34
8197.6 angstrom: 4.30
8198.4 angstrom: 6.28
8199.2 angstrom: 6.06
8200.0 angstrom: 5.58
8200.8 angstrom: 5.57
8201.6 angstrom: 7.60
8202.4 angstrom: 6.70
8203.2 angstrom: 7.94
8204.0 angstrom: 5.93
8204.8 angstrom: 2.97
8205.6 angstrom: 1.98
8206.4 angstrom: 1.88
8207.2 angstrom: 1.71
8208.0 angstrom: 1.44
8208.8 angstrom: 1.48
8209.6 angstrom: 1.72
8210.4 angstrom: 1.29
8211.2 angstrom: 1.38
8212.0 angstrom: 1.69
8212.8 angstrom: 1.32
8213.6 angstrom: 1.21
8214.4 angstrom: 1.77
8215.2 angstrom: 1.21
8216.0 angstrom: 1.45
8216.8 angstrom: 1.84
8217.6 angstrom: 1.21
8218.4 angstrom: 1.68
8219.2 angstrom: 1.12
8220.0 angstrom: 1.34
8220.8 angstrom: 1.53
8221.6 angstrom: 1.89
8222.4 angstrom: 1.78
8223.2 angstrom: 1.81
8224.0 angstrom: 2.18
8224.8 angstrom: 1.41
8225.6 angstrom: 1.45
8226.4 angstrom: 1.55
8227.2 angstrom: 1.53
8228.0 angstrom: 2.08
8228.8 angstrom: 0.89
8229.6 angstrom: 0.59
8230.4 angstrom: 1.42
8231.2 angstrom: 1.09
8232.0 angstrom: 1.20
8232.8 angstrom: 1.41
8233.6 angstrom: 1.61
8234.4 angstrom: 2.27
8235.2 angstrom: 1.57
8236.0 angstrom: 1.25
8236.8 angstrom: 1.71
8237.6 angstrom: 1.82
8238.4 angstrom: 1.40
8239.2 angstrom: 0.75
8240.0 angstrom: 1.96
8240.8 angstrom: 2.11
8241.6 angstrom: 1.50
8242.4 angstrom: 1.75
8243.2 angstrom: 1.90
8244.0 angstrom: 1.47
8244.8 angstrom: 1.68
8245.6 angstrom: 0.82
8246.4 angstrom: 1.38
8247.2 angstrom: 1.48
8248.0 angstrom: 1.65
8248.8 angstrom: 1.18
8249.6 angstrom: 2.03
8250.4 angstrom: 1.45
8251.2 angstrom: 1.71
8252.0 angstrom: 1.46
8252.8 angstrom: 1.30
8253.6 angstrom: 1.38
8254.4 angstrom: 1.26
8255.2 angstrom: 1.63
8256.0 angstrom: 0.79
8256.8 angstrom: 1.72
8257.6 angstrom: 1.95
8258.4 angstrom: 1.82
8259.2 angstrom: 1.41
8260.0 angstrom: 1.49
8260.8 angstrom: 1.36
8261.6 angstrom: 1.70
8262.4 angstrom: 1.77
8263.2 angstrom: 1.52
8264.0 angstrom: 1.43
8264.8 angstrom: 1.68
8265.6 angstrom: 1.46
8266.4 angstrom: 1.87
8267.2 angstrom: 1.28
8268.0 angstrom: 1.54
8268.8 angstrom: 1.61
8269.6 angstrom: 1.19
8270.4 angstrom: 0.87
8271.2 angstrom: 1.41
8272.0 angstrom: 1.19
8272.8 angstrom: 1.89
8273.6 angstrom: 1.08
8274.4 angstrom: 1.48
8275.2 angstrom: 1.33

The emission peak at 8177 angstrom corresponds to Halpha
